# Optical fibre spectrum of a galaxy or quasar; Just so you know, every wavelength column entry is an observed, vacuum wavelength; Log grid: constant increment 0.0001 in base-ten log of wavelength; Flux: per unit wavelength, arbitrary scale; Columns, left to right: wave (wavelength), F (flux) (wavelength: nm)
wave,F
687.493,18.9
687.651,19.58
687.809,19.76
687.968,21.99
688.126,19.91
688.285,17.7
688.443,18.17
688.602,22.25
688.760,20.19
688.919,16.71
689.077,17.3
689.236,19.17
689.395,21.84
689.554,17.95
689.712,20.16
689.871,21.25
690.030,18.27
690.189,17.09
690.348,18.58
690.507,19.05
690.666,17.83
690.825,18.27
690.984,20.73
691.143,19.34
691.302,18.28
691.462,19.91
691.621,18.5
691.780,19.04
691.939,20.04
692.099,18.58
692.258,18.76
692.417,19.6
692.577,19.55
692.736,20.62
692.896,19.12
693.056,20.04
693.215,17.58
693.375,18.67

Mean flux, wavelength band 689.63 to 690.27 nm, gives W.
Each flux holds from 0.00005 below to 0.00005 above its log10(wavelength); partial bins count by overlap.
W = 19.2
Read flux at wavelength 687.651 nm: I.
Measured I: 19.58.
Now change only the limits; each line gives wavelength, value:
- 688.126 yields 19.91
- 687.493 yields 18.9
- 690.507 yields 19.05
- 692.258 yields 18.76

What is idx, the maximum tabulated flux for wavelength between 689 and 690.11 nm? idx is 21.84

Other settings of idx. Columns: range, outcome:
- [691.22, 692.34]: 20.04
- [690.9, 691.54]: 20.73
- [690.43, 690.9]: 19.05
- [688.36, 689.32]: 22.25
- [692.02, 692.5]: 19.6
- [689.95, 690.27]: 18.27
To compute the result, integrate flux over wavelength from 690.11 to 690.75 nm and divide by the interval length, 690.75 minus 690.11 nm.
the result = 18.1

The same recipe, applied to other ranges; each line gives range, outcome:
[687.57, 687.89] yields 19.7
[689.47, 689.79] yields 19.1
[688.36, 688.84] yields 20.2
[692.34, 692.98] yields 19.7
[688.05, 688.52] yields 18.6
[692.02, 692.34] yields 18.7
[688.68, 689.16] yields 18.1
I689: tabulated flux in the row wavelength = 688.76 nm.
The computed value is 20.19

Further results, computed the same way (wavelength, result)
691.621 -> 18.5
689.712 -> 20.16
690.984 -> 20.73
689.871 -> 21.25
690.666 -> 17.83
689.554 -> 17.95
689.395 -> 21.84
